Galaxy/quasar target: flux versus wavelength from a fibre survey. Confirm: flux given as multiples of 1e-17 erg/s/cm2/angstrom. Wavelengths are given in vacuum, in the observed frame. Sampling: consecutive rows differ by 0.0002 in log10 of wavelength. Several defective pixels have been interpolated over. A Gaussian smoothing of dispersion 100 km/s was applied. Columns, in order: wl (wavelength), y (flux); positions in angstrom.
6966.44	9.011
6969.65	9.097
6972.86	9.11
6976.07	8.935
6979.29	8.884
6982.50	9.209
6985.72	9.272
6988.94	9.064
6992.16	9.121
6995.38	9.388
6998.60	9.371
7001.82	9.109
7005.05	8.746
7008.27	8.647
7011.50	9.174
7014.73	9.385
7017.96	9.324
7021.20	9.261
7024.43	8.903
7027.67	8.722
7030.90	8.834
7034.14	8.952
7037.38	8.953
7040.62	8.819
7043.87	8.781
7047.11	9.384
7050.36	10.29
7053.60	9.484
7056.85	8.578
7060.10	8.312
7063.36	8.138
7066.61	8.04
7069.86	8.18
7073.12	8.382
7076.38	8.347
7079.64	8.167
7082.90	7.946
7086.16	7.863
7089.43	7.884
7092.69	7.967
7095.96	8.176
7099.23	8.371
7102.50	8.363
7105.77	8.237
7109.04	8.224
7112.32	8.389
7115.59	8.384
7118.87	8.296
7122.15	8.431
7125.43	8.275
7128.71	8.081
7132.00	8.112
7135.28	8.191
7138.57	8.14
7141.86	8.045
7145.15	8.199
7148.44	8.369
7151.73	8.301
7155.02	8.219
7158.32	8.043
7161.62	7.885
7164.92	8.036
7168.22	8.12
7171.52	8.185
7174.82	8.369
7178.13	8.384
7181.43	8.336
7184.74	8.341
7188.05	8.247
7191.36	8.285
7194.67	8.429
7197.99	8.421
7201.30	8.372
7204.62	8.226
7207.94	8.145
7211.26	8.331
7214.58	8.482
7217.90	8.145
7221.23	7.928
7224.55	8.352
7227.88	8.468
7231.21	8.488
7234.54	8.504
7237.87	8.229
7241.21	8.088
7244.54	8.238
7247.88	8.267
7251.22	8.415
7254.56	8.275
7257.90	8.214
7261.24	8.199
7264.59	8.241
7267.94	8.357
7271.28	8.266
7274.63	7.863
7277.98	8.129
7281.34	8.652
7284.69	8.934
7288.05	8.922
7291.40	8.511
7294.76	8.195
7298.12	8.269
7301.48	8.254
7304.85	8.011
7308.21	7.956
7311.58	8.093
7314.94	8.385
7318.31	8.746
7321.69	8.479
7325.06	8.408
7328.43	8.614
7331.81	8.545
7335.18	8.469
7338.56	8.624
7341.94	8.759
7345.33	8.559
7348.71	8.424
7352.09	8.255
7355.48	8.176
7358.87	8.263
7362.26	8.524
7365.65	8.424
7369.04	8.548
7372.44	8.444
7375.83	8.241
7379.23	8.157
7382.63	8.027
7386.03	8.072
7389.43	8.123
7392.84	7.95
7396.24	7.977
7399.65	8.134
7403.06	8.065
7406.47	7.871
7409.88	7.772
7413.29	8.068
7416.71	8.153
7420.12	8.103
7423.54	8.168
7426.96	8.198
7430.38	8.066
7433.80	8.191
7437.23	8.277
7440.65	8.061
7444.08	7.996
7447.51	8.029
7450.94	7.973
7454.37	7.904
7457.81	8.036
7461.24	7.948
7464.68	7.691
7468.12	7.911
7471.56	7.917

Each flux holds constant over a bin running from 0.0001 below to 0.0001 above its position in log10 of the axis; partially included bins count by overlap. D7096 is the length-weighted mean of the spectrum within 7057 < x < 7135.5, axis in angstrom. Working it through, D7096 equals 8.21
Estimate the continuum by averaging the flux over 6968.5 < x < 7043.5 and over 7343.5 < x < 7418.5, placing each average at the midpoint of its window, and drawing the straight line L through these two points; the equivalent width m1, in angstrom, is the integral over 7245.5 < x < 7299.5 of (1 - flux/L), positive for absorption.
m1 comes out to 0.5 angstrom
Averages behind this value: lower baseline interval 9.05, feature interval 8.36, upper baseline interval 8.19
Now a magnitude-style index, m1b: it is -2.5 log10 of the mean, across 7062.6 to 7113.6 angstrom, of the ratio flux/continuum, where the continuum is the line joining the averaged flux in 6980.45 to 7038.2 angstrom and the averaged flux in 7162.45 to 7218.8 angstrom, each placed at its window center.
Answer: 0.073 mag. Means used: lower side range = 9.08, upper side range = 8.28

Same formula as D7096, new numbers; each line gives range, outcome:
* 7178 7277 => 8.28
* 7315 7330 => 8.54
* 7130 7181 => 8.18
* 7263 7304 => 8.37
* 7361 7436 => 8.15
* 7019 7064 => 8.98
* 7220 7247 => 8.29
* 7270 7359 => 8.4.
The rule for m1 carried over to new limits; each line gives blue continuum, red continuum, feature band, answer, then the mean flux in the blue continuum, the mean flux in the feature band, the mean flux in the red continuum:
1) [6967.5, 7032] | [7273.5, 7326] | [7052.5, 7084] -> 2.02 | 9.08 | 8.34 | 8.37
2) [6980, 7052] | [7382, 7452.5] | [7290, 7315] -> 0.51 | 9.12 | 8.2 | 8.06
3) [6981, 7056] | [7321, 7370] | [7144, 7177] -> 2.50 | 9.13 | 8.18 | 8.47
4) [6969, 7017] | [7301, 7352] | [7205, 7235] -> 1.16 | 9.1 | 8.31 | 8.42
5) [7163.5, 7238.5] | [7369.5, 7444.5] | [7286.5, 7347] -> -1.79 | 8.3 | 8.43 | 8.11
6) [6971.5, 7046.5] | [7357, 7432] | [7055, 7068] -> 0.92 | 9.05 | 8.29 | 8.15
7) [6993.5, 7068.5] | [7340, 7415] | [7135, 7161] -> 1.63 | 8.98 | 8.17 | 8.22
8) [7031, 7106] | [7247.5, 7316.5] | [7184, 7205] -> 0.14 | 8.52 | 8.34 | 8.31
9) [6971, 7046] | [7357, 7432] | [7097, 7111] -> 0.84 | 9.04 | 8.29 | 8.15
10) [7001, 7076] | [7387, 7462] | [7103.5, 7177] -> 3.81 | 8.87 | 8.21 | 8.05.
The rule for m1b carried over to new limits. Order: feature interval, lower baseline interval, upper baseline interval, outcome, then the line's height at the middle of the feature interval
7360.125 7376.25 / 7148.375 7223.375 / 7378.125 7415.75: -0.05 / 8.05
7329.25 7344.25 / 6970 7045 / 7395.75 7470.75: -0.04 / 8.26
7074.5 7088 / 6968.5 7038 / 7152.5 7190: 0.08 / 8.66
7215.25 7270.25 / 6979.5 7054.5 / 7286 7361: 0.04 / 8.6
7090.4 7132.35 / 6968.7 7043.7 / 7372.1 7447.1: 0.07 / 8.8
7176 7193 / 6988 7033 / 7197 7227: 0.01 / 8.38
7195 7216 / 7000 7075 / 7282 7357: 0.04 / 8.62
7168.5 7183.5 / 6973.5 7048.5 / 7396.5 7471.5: 0.04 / 8.65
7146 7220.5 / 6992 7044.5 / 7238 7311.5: 0.04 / 8.55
